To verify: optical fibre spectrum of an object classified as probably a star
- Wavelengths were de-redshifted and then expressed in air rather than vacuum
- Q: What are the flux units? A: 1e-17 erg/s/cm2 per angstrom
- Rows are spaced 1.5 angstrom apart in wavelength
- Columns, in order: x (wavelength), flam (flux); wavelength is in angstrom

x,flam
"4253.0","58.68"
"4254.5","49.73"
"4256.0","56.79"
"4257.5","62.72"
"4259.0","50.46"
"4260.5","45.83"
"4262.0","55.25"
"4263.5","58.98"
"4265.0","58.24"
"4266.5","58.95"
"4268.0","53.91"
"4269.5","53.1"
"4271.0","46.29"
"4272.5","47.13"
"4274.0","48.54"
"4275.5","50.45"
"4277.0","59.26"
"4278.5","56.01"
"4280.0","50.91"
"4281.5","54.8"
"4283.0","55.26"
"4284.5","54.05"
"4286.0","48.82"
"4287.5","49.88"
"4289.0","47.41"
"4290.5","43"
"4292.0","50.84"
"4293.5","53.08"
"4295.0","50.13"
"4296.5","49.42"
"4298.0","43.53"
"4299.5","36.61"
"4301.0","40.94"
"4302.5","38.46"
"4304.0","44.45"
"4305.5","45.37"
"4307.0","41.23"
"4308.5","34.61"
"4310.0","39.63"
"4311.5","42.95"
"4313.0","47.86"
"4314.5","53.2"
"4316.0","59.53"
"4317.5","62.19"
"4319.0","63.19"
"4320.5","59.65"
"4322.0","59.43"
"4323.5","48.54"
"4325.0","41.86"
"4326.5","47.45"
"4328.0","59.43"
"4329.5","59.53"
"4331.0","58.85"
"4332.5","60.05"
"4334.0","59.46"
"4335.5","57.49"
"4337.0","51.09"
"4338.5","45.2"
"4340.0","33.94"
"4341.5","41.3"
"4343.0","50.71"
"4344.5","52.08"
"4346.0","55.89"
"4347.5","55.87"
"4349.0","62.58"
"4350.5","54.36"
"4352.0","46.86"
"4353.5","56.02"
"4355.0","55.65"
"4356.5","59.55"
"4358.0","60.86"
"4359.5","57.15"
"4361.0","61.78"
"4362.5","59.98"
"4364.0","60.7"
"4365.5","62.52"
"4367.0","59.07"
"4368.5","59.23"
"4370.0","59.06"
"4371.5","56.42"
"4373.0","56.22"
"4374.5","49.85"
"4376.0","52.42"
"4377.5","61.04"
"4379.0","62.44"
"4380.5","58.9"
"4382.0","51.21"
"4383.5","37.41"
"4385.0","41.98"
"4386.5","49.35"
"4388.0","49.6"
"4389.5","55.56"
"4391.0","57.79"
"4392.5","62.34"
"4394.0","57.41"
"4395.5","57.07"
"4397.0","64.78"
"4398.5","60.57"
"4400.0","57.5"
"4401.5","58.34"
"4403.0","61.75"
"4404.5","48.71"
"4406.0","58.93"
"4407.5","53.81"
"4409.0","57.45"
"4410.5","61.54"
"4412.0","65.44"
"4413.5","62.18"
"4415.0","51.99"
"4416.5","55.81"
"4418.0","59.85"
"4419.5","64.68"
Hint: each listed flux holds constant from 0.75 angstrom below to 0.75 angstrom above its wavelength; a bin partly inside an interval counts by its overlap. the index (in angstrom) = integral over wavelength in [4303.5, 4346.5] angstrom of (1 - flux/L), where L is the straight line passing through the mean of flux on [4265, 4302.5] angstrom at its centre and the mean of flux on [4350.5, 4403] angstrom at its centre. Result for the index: 1.6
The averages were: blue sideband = 50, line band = 50.9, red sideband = 56.4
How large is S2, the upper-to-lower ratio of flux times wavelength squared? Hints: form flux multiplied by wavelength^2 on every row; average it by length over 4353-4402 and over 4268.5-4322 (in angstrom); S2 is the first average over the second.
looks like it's 1.2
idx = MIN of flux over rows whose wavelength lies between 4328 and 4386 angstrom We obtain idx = 33.94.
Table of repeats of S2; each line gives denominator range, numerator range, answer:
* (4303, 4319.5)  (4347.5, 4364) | 1.22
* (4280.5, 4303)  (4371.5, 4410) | 1.21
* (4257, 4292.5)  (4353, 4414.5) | 1.14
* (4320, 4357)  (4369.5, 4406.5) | 1.07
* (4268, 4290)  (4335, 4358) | 1.04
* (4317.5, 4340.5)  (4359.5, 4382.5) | 1.09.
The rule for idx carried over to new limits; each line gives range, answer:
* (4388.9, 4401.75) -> 55.56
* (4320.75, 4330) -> 41.86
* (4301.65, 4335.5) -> 34.61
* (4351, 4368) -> 46.86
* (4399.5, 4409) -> 48.71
